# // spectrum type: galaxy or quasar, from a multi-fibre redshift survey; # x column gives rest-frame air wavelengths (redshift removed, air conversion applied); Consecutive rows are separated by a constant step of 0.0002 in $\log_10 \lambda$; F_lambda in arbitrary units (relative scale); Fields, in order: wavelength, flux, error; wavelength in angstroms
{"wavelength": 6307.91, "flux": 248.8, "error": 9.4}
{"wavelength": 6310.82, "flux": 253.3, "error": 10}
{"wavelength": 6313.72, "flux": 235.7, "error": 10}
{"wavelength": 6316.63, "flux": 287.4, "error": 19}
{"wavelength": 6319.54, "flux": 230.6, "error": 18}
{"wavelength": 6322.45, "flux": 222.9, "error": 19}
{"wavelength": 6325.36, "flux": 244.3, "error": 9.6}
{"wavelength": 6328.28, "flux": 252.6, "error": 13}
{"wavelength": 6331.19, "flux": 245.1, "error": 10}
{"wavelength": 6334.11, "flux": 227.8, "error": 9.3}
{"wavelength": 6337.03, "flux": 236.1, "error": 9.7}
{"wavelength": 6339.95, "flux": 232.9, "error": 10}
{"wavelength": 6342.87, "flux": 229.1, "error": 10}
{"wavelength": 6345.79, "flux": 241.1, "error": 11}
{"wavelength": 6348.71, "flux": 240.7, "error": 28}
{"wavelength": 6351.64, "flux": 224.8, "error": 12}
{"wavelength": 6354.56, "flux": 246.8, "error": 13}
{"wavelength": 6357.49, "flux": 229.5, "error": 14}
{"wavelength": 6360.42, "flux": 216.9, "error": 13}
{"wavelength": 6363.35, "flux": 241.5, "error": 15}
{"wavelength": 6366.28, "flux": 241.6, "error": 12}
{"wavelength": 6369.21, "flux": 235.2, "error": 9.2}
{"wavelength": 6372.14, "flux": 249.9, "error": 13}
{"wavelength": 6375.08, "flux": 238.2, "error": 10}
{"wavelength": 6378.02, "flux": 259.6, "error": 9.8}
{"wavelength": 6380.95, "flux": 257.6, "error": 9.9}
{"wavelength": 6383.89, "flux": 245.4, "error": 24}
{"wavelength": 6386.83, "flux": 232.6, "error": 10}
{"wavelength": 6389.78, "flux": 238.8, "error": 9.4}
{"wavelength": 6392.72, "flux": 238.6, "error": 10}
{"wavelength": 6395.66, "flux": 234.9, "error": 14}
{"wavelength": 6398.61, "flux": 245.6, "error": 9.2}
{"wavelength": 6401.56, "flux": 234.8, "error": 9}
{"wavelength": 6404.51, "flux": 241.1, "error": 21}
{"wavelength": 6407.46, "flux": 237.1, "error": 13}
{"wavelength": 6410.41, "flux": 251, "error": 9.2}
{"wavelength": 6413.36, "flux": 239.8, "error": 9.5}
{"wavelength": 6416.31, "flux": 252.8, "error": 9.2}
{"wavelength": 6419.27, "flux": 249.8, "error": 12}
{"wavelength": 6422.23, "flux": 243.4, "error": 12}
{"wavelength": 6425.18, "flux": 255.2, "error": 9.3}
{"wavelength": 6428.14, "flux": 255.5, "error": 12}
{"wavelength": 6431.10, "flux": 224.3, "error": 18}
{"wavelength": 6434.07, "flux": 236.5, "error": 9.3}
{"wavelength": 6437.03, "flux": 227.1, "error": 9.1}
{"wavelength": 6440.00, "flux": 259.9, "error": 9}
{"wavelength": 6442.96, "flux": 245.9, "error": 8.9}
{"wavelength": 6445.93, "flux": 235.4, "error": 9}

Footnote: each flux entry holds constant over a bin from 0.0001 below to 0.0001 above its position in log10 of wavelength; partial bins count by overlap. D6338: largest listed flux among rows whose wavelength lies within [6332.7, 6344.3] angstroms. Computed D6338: 236.1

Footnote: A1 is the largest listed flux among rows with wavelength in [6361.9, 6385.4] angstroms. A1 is 259.6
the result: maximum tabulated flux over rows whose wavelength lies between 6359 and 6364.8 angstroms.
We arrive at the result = 241.5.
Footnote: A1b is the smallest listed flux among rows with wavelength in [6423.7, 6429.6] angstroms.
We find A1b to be 255.2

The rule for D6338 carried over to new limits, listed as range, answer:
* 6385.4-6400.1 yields 245.6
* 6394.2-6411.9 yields 251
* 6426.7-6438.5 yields 255.5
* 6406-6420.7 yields 252.8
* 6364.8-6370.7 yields 241.6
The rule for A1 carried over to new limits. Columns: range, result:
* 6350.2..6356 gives 246.8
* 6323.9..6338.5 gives 252.6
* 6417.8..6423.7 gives 249.8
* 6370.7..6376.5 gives 249.9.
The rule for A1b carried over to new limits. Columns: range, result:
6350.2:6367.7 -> 216.9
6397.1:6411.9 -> 234.8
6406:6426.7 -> 237.1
